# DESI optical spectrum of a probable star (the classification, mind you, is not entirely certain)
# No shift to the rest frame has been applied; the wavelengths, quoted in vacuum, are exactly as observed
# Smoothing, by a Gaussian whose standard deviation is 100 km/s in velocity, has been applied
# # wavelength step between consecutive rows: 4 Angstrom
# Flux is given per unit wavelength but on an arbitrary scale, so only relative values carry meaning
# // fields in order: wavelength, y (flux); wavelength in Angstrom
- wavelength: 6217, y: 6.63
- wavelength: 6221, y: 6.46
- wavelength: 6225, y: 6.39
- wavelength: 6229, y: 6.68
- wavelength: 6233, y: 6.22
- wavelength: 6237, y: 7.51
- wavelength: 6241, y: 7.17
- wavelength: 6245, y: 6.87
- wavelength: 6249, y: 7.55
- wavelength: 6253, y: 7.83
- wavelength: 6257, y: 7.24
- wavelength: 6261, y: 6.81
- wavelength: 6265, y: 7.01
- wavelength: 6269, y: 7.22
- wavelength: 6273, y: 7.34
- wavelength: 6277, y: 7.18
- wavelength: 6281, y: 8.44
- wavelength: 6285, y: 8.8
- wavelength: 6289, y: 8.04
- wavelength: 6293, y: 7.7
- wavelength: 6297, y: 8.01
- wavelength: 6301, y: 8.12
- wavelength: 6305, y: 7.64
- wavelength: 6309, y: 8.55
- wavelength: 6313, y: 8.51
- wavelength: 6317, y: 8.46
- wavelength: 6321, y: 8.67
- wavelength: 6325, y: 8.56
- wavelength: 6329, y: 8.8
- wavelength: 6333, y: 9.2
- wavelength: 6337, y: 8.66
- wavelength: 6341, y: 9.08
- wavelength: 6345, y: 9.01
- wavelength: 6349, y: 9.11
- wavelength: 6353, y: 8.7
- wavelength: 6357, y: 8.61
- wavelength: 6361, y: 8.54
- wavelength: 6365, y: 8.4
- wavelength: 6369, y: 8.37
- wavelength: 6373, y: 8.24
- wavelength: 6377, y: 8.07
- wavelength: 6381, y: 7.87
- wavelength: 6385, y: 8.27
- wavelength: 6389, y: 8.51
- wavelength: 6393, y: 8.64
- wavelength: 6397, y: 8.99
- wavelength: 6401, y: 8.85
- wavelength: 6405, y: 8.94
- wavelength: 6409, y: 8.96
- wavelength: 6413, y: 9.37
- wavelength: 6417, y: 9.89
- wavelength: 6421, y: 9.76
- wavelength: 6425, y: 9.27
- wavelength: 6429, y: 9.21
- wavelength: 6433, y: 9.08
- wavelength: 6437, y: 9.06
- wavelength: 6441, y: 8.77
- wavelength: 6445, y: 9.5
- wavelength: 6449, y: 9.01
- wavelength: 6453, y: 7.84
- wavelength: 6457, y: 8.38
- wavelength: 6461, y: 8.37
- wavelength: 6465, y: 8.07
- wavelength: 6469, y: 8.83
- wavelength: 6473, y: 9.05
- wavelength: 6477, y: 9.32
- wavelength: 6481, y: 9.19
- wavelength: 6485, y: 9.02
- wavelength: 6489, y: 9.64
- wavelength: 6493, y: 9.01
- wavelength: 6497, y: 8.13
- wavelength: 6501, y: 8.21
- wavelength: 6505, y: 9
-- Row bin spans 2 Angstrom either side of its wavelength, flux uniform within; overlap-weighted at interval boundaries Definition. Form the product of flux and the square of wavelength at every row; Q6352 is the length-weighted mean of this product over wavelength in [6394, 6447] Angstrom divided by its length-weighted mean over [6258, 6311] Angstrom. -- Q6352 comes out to 1.2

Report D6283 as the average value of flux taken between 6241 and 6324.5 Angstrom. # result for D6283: 7.8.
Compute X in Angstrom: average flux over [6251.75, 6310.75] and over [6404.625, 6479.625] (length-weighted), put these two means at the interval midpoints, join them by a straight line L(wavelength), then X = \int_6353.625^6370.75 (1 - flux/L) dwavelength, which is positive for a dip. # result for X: -0.29 Angstrom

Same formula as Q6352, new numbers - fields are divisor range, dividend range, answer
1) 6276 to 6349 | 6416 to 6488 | 1.11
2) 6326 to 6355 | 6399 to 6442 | 1.06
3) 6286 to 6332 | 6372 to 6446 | 1.11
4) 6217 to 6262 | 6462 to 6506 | 1.37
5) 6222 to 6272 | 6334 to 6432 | 1.31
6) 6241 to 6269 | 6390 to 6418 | 1.31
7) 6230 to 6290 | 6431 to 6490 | 1.28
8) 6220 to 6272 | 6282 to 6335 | 1.22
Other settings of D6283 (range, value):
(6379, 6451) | 9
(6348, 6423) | 8.74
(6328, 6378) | 8.69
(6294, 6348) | 8.55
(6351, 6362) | 8.62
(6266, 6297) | 7.8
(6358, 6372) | 8.43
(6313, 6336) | 8.71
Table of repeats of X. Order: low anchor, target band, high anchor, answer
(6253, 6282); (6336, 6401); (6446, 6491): -4.1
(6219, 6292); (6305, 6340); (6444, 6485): -4.0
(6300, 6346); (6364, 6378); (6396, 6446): 1.0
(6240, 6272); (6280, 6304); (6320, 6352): -0.6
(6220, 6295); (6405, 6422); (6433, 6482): -1.9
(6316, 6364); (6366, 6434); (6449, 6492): -0.4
